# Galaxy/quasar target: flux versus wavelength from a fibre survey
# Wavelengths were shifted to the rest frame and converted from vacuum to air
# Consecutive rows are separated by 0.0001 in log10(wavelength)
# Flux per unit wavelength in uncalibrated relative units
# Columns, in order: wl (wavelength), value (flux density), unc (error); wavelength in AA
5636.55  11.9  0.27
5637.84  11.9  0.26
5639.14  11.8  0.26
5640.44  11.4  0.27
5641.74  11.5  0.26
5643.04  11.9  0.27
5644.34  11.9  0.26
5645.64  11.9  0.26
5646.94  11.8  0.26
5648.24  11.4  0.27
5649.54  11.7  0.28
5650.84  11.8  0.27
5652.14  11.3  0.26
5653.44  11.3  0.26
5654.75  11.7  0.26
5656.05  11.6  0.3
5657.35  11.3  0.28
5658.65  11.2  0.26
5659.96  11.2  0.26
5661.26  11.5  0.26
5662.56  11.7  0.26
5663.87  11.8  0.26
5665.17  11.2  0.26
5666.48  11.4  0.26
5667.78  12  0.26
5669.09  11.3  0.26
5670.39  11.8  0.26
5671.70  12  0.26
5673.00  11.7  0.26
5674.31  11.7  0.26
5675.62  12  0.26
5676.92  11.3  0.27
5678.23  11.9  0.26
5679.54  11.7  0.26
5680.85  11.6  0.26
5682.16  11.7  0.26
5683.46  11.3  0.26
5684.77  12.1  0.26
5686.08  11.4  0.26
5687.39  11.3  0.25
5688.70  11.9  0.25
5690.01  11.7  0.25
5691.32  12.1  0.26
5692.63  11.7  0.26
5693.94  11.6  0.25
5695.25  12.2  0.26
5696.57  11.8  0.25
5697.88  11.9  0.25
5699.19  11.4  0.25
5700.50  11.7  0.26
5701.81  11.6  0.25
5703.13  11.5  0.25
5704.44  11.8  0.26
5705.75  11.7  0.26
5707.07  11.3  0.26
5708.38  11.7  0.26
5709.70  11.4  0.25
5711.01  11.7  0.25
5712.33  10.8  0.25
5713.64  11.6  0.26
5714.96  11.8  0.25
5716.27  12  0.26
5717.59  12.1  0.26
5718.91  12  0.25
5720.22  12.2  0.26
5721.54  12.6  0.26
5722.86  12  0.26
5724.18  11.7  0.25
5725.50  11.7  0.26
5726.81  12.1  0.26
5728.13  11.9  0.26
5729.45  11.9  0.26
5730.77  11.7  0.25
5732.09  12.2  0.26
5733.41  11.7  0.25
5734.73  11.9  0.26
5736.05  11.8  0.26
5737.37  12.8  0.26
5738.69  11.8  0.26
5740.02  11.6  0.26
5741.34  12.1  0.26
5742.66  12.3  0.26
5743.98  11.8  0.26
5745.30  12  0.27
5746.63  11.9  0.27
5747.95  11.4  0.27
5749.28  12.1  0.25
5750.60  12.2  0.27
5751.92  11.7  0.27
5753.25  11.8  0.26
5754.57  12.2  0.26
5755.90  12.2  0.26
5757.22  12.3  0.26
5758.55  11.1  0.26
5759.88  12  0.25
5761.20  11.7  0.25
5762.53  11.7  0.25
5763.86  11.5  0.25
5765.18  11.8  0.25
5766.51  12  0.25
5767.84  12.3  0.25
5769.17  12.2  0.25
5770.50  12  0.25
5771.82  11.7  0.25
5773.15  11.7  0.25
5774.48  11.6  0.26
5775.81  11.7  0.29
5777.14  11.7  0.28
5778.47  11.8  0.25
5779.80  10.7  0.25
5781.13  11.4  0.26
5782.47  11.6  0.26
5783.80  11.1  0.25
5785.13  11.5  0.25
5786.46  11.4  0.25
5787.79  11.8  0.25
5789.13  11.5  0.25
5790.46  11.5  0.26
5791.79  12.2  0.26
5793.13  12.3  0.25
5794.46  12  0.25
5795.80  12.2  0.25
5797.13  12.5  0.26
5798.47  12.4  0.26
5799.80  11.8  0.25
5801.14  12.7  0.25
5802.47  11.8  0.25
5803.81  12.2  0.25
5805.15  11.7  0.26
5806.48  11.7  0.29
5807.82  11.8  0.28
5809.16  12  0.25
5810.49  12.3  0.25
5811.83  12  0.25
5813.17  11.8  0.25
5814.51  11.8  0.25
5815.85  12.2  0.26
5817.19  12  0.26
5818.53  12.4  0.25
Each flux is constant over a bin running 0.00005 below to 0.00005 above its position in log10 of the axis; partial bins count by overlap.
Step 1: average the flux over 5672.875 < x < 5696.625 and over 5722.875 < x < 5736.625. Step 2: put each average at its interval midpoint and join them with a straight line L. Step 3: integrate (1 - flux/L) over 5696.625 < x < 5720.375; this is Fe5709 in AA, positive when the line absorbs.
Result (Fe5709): 0.3 AA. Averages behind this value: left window 11.7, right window 11.9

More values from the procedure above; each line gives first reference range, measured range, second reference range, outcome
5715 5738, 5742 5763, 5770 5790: -0.21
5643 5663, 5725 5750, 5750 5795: -0.49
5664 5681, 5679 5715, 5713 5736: 0.48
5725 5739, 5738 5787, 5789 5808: 0.93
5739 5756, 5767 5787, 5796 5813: 0.62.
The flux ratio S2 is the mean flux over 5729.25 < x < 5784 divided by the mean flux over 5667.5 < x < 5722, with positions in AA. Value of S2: 1.01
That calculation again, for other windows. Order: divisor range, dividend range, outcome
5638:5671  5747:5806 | 1.02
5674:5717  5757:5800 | 1.01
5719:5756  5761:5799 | 0.98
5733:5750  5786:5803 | 1.01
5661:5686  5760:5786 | 1.00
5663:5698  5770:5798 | 1.00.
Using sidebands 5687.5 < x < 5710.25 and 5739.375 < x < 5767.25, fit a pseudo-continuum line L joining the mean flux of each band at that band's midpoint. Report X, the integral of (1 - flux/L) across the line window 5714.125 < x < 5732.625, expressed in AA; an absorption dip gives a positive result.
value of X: -0.3 AA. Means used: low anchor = 11.7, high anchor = 11.9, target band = 12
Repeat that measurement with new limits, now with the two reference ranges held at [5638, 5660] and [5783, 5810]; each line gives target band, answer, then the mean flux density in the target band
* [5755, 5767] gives 0.0 AA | 11.8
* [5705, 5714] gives 0.2 AA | 11.5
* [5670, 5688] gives 0.0 AA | 11.7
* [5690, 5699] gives -0.1 AA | 11.8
